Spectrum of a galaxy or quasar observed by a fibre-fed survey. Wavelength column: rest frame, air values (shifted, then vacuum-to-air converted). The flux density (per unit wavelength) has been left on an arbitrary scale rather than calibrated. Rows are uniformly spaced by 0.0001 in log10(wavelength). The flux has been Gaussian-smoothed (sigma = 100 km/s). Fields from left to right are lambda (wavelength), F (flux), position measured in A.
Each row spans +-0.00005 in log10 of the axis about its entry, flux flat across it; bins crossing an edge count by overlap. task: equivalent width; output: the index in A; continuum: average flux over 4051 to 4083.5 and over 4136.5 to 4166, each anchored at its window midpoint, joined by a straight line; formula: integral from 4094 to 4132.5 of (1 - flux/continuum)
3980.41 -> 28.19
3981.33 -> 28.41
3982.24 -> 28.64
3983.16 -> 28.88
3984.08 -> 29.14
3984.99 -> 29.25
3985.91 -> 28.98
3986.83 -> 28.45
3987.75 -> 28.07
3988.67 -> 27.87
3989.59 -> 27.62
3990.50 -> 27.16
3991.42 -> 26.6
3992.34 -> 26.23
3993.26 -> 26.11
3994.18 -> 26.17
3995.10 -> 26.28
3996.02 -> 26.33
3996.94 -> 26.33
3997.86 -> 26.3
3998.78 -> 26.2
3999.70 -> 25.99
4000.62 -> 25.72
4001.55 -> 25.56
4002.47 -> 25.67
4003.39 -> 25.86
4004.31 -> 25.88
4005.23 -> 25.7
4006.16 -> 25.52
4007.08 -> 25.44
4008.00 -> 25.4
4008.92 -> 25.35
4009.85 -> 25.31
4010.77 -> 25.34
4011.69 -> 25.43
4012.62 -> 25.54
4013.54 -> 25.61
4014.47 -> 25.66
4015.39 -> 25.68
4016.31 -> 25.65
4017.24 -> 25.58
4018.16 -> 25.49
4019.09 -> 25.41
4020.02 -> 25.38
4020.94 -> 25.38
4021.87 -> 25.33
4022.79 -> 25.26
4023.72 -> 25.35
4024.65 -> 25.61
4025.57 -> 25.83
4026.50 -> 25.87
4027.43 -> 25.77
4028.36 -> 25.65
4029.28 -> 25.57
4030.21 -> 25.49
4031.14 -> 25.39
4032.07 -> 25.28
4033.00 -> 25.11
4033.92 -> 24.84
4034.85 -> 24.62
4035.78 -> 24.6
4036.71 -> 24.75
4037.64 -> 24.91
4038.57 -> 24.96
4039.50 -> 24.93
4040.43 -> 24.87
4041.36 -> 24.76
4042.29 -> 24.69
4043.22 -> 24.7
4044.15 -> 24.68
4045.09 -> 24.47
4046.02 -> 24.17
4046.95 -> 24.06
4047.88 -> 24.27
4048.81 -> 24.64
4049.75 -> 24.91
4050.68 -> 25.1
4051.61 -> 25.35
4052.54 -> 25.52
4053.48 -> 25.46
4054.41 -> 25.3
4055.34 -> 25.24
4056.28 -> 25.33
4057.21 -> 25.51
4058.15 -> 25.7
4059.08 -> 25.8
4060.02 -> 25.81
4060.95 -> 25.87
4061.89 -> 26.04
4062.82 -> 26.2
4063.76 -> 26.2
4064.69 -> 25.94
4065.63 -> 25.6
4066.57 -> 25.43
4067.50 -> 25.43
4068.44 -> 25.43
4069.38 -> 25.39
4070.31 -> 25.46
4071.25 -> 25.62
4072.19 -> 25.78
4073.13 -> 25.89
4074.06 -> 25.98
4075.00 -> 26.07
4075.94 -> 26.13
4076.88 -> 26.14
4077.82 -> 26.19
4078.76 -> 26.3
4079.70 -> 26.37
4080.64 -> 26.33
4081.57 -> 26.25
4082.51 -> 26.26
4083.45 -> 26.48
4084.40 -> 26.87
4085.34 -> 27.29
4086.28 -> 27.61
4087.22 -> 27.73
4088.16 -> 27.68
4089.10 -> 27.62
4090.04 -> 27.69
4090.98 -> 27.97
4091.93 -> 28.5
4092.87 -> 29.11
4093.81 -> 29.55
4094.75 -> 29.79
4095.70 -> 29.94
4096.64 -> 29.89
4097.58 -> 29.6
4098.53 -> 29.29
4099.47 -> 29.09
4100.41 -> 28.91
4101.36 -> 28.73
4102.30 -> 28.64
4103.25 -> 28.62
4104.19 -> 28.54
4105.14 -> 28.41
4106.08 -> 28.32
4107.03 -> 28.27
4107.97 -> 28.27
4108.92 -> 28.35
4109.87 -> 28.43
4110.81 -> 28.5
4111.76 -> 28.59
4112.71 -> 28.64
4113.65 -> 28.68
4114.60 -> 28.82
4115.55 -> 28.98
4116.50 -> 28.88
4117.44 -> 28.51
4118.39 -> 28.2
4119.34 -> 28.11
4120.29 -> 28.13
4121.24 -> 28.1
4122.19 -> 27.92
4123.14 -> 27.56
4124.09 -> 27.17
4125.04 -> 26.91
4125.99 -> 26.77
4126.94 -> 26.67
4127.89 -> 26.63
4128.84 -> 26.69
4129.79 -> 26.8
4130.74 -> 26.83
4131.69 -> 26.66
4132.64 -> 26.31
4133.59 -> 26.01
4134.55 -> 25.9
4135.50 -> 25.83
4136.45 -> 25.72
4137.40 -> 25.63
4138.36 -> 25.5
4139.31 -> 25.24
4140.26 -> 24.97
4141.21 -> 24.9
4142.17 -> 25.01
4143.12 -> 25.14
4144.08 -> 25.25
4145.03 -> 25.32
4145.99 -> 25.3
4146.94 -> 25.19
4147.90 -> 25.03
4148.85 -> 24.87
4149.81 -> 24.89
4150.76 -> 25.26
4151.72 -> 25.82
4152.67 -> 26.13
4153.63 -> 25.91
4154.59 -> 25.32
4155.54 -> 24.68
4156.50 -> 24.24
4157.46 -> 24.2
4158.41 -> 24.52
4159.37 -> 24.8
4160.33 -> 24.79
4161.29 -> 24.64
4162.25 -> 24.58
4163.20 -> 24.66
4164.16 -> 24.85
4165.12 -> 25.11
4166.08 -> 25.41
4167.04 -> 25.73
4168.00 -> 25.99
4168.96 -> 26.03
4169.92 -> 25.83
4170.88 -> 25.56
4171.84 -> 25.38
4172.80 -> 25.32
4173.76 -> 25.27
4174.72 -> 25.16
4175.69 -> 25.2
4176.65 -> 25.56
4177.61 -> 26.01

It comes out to -4.28 A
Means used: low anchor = 25.8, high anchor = 25.1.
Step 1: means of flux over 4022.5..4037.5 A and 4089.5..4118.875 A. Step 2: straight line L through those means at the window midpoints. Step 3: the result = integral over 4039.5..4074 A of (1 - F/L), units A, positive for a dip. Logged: 1.6 A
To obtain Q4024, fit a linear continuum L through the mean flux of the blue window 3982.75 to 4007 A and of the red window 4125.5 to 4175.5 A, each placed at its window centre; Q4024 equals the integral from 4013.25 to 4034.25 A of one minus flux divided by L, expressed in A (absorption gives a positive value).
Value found 0.8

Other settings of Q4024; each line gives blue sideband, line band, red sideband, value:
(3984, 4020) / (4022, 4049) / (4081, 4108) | 2.0 A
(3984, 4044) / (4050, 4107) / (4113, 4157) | -1.7 A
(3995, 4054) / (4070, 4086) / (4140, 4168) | -0.6 A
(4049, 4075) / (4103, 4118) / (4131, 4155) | -1.8 A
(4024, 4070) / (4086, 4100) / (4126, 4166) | -1.9 A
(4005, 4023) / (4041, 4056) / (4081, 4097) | 1.0 A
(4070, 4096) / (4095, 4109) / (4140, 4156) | -1.2 A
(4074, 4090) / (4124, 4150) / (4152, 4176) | -0.1 A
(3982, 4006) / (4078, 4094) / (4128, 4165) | -0.8 A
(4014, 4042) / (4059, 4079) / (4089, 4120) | 0.9 A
